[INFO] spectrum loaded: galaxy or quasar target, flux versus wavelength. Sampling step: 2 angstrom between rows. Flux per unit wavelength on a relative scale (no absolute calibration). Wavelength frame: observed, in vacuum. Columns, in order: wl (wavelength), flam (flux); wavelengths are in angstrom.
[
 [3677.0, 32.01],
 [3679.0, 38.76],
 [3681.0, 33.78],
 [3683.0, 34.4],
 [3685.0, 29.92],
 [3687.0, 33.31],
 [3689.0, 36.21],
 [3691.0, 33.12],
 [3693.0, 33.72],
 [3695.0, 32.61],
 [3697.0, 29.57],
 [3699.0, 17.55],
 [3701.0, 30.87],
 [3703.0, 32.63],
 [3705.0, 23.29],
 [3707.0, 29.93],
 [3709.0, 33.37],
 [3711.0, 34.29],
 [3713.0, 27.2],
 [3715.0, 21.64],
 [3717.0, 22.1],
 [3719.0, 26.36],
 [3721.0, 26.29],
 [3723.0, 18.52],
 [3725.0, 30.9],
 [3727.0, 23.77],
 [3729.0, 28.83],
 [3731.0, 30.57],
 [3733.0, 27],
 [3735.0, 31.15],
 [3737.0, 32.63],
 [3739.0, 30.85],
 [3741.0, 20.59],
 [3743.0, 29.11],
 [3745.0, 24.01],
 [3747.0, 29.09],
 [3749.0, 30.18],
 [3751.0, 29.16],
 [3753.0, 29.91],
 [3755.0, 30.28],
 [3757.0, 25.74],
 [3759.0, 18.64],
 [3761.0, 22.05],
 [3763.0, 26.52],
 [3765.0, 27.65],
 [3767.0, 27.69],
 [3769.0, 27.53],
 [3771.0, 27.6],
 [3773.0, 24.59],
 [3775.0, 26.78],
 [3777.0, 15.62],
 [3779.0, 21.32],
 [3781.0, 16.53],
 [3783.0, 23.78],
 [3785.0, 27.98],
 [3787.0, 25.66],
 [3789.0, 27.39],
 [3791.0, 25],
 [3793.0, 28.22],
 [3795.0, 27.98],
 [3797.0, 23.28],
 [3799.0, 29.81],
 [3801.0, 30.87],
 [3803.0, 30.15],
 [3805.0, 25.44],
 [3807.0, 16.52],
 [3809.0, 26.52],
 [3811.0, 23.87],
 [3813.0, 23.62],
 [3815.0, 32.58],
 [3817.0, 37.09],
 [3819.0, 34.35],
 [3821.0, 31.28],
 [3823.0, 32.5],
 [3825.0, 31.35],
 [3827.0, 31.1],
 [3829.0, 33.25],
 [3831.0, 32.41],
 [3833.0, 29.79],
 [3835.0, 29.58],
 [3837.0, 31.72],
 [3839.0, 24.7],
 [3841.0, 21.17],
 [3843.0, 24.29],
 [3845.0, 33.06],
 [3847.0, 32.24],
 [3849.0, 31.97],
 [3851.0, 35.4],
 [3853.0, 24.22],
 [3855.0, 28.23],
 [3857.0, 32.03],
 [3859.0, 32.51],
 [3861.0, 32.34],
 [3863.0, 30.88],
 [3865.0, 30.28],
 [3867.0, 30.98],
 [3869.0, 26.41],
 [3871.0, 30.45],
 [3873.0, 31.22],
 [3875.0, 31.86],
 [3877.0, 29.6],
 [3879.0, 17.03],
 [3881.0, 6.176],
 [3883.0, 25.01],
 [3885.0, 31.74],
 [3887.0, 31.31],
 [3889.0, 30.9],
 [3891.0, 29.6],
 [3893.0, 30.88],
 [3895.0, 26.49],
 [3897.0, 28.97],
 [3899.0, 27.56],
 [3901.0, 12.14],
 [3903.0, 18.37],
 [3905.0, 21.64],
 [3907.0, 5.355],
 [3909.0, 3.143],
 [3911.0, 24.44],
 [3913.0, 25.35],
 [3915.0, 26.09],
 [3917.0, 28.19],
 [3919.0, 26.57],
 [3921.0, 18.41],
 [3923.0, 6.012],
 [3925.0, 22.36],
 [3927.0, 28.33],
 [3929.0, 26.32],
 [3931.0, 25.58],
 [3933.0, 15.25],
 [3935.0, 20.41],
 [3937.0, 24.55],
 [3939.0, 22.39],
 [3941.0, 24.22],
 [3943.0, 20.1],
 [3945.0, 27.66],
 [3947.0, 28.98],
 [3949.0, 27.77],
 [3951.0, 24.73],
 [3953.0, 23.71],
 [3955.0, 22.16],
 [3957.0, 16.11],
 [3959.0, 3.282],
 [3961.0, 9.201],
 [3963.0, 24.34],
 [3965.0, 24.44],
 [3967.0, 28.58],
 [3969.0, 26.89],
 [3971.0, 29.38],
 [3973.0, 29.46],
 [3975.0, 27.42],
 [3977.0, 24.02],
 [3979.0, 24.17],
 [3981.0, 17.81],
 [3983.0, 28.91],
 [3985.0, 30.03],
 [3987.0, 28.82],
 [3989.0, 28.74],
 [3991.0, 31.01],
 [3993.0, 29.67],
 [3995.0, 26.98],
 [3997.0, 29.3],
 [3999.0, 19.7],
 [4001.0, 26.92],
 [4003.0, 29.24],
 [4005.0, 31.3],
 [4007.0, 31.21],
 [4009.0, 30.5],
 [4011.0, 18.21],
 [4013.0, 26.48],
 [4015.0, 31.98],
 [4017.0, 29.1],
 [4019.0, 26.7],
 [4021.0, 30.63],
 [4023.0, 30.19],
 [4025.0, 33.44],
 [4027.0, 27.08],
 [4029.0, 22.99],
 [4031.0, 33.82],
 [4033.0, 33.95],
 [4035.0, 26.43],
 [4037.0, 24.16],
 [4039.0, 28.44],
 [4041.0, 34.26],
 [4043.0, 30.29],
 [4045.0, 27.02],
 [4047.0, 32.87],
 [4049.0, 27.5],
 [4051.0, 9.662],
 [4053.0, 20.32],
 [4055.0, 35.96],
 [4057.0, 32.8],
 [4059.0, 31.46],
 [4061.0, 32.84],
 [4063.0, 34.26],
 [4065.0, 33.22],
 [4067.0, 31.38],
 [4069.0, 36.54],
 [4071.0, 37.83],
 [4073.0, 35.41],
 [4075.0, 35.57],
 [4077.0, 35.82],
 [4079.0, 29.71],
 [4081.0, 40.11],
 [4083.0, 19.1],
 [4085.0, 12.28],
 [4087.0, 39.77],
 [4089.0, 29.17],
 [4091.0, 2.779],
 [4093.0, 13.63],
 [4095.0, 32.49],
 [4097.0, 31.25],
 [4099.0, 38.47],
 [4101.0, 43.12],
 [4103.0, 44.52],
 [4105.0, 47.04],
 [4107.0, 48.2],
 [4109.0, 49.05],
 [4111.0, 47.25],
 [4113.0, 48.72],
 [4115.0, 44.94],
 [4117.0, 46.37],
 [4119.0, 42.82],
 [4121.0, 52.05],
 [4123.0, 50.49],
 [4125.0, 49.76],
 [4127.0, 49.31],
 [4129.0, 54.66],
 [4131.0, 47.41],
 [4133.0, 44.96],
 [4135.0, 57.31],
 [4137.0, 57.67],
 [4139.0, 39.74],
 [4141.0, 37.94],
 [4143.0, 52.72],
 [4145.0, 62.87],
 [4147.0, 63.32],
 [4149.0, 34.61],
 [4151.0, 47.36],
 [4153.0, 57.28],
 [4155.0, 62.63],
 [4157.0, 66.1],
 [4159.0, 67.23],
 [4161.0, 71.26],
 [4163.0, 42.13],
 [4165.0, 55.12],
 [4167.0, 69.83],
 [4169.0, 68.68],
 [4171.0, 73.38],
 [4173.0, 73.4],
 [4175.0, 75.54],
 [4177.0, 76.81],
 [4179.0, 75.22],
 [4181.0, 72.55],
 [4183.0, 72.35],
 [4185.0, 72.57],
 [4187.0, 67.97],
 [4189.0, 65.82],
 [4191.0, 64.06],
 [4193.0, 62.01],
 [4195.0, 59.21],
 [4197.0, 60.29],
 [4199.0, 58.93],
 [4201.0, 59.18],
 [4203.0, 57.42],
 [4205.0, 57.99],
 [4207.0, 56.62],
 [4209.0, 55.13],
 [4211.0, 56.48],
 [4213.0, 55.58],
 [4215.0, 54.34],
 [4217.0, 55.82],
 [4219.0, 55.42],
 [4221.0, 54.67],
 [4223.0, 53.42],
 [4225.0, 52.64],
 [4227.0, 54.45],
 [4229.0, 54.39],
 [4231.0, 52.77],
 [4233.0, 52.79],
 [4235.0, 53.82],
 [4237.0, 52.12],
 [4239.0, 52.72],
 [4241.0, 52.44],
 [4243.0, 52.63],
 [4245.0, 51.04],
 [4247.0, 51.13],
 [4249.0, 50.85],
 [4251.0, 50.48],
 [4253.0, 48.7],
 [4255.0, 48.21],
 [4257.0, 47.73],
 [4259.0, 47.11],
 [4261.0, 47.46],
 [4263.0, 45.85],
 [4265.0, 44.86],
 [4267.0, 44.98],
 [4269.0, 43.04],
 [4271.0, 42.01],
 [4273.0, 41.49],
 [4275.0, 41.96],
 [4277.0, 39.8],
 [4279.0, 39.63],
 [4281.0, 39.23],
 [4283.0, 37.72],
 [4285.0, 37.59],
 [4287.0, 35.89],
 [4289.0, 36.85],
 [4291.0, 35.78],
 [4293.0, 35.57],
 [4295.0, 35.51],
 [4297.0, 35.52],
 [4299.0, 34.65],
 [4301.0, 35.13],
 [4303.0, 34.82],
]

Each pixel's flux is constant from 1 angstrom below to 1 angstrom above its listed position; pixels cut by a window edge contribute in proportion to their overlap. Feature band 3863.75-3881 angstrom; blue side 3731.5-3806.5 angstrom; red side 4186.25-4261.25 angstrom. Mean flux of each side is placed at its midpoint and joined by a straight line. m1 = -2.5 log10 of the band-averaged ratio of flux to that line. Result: 0.203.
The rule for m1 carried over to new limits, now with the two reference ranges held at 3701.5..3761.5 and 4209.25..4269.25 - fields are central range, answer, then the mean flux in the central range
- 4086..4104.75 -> 0.39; 31.2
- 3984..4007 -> 0.37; 28.5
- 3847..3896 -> 0.18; 28.7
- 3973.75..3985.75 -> 0.47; 25.4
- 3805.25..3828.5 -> 0.08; 29.1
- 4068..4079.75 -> 0.23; 35.3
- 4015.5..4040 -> 0.39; 29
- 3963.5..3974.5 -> 0.37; 27.6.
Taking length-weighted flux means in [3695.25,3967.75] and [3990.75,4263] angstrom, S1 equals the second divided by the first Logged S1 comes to 1.7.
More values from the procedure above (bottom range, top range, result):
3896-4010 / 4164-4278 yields 2.39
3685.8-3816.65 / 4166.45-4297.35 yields 1.97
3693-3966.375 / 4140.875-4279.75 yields 2.16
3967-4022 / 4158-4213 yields 2.34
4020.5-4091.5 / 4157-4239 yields 2.07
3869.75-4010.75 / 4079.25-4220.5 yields 2.17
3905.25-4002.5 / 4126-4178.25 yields 2.50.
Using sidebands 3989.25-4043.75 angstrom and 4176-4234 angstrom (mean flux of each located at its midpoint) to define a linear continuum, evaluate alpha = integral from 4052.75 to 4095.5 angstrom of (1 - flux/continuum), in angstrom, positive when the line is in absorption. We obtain 9.18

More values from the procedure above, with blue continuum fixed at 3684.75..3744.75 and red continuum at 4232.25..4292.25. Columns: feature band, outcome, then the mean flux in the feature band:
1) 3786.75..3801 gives 1.78 angstrom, 27.1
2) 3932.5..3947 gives 5.19 angstrom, 22.8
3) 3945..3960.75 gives 6.60 angstrom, 20.8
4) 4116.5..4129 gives -2.40 angstrom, 49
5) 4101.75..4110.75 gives -1.43 angstrom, 47.1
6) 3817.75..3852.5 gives 1.81 angstrom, 30.6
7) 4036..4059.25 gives 6.61 angstrom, 27.8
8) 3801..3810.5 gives 1.84 angstrom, 25.3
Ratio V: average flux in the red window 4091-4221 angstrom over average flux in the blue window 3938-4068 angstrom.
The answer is 2.04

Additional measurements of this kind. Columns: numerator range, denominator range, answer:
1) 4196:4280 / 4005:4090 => 1.72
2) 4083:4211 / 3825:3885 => 1.84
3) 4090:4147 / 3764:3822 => 1.68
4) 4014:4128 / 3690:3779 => 1.24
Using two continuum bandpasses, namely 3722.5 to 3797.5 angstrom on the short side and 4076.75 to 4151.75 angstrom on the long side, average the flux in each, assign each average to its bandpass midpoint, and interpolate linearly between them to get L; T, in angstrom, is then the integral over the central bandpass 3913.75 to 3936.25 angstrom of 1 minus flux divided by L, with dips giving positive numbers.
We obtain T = 7.6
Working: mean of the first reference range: 26.2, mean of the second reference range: 41.9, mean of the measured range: 22.2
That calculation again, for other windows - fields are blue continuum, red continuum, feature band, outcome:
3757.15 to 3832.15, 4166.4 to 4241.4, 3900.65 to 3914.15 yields 7.5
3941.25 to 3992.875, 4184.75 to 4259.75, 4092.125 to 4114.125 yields 0.3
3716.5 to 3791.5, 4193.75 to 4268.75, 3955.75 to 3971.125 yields 7.4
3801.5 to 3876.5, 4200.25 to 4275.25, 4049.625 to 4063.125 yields 4.5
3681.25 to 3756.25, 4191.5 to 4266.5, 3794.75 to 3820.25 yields 4.0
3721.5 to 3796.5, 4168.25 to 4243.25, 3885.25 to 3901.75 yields 4.0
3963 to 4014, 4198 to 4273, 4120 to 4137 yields -4.1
